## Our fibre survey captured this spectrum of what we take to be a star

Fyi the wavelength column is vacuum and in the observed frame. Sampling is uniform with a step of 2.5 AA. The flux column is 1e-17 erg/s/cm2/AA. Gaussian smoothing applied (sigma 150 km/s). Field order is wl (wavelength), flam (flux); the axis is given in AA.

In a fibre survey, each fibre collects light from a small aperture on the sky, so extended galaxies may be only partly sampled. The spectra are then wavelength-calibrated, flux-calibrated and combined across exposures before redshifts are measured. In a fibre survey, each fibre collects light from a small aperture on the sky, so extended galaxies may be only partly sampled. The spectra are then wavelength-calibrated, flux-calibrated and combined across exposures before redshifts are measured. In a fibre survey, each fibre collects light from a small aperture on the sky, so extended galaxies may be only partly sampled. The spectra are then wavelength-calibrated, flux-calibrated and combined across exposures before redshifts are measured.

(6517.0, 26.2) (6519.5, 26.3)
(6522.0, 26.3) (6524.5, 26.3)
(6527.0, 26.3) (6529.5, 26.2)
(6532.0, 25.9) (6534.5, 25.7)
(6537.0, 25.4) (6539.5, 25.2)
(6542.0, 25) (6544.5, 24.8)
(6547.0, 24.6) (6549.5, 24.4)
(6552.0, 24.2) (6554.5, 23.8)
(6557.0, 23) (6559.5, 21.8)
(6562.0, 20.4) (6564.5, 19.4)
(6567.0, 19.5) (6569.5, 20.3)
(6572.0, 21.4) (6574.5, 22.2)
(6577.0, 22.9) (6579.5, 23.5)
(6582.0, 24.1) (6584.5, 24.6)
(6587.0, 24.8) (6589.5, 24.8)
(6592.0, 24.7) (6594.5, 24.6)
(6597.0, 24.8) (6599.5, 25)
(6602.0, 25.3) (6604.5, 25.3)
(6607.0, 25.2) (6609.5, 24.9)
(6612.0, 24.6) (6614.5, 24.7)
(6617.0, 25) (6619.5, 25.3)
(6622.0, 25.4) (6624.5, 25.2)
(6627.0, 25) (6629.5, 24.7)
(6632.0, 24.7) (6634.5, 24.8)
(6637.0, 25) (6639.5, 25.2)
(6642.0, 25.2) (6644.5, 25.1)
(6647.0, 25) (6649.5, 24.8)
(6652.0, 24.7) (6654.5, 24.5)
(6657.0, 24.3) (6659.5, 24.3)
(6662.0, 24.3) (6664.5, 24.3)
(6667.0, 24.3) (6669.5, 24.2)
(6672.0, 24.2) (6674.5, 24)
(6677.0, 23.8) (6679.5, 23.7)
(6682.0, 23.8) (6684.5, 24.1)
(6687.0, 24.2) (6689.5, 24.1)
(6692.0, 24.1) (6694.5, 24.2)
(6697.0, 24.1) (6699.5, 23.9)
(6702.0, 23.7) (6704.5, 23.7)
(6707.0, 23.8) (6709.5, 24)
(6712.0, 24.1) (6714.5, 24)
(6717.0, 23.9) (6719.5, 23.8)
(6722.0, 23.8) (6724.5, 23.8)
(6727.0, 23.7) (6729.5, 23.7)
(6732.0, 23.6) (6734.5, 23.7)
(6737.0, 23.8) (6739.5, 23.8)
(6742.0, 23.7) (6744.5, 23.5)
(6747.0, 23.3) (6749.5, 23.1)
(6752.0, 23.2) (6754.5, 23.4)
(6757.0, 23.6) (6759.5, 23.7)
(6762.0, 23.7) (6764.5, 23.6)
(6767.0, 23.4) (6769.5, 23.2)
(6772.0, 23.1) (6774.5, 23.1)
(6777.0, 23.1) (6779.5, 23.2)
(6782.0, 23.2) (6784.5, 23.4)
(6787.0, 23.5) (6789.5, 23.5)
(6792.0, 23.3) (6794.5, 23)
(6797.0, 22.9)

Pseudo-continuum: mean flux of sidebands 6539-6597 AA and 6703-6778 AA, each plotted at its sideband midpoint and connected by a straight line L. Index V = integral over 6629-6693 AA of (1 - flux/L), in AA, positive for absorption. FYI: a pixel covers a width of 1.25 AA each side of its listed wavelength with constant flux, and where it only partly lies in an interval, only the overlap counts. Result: -2.8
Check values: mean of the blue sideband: 23.2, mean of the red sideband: 23.6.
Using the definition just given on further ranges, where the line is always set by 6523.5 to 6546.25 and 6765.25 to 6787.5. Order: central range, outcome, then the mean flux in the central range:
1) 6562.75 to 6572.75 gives 2.1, 20.1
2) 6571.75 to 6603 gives 1.2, 24.1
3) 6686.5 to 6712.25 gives 0.0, 24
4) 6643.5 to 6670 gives -0.1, 24.5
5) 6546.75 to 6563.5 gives 1.6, 23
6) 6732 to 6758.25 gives 0.0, 23.5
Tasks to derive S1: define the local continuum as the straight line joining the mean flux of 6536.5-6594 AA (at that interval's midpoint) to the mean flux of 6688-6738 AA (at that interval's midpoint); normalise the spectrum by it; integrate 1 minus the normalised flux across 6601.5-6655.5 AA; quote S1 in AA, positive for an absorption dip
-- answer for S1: -3.4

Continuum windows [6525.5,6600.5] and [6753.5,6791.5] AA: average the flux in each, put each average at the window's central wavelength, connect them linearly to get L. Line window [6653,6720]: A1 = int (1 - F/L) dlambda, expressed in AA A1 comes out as -1.5 AA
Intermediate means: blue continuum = 23.8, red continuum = 23.4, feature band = 24.1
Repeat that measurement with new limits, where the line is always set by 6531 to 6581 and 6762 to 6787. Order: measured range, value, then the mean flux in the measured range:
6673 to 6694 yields -0.68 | 24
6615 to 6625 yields -0.86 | 25.2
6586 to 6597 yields -0.74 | 24.7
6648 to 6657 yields -0.55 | 24.6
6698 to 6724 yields -0.69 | 23.9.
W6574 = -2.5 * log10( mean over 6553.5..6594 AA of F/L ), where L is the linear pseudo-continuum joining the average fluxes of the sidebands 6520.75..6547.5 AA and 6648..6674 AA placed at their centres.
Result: 0.12 mag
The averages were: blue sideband 25.6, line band 22.6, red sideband 24.4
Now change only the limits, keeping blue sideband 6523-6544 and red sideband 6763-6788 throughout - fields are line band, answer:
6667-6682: 0.01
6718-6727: 0.00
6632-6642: -0.01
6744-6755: 0.01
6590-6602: 0.01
